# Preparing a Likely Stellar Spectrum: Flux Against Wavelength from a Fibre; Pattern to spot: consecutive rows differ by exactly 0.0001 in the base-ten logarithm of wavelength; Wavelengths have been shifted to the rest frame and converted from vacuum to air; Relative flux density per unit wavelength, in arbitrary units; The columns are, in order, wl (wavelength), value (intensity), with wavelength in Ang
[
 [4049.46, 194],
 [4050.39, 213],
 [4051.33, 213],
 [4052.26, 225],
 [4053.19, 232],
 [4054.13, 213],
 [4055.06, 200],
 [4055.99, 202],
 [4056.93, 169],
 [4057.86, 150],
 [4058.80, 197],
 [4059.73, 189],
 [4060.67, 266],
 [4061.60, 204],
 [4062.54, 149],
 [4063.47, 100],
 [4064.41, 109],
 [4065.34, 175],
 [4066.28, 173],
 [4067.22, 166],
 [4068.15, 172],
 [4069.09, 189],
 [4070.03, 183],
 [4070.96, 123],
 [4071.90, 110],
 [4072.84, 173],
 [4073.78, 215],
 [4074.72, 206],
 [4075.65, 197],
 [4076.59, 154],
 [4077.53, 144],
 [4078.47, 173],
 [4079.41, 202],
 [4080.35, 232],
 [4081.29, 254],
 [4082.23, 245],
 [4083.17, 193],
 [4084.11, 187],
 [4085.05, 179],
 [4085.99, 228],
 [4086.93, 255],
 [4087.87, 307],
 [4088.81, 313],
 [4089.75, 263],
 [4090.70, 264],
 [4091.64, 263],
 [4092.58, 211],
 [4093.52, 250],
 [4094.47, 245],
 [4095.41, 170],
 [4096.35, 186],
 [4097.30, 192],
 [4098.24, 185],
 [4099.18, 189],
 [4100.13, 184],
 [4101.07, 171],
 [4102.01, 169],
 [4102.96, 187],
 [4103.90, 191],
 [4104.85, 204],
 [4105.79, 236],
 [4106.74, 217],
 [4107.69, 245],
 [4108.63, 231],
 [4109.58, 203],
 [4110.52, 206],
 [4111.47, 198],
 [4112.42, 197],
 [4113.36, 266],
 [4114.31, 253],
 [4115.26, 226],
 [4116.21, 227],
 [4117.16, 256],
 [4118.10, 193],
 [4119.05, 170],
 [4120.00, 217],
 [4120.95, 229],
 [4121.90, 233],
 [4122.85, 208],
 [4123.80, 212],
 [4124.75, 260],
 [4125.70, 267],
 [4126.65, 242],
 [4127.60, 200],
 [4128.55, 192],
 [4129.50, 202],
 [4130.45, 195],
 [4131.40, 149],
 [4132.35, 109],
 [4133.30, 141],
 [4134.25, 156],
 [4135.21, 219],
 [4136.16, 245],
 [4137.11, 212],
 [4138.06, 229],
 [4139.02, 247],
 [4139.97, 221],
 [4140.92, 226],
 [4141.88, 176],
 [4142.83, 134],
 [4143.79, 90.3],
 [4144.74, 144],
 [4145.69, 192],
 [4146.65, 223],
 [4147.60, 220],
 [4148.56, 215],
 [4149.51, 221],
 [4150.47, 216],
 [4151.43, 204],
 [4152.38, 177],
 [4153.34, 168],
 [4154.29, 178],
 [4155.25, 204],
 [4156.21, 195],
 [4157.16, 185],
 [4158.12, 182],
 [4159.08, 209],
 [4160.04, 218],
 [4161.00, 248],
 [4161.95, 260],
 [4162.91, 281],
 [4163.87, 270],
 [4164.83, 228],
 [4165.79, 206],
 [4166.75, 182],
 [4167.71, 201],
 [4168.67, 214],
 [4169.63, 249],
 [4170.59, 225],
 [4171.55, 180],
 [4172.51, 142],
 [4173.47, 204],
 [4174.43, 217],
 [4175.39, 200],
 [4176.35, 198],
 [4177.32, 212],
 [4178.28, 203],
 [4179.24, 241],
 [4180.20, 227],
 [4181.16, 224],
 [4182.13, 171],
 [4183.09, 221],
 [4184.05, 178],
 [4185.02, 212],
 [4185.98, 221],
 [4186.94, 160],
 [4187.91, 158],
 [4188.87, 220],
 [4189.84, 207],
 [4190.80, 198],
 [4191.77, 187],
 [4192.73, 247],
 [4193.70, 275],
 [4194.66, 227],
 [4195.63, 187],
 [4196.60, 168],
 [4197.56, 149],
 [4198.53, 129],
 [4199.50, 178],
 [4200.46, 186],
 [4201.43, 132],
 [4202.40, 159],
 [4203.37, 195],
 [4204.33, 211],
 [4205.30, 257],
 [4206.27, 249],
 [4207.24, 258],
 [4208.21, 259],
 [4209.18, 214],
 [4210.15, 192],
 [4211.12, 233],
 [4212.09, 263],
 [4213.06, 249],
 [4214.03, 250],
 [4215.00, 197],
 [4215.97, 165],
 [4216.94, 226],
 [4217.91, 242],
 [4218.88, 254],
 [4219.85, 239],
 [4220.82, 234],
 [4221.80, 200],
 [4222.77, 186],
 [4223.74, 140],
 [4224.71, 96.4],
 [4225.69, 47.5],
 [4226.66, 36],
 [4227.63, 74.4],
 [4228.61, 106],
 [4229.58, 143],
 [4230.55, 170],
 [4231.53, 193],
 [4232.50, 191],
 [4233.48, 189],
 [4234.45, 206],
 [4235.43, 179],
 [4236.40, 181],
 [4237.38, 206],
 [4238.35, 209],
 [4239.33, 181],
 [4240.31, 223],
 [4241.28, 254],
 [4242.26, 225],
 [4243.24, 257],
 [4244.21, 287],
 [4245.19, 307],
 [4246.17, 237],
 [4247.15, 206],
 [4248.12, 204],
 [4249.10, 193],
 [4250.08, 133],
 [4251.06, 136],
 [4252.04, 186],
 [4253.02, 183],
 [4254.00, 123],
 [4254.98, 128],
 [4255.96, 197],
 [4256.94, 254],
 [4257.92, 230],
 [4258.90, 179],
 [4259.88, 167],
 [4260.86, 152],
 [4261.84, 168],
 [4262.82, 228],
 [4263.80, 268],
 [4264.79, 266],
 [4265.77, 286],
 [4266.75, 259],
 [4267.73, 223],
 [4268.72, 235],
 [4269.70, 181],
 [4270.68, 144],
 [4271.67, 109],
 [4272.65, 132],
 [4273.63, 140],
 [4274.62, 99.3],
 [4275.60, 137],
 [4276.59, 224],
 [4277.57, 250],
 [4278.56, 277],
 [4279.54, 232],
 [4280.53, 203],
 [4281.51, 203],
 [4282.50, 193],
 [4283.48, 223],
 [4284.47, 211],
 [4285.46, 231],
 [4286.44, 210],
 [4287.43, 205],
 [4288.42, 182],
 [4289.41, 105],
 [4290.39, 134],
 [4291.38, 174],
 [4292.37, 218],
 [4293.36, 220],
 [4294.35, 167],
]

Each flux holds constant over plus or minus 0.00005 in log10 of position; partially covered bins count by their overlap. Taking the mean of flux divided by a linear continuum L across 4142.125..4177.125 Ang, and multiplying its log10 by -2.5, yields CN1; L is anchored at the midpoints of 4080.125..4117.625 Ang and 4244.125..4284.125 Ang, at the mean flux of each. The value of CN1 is 0.06 mag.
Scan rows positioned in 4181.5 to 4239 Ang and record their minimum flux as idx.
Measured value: 36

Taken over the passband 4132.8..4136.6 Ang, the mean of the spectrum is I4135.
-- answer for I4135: 189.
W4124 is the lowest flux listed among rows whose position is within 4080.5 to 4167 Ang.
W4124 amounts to 90.3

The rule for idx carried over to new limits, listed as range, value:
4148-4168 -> 168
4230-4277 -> 99.3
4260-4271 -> 144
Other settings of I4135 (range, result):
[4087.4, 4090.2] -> 295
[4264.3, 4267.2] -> 271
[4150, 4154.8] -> 189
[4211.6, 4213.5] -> 256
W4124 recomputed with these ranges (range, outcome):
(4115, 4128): 170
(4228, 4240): 106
